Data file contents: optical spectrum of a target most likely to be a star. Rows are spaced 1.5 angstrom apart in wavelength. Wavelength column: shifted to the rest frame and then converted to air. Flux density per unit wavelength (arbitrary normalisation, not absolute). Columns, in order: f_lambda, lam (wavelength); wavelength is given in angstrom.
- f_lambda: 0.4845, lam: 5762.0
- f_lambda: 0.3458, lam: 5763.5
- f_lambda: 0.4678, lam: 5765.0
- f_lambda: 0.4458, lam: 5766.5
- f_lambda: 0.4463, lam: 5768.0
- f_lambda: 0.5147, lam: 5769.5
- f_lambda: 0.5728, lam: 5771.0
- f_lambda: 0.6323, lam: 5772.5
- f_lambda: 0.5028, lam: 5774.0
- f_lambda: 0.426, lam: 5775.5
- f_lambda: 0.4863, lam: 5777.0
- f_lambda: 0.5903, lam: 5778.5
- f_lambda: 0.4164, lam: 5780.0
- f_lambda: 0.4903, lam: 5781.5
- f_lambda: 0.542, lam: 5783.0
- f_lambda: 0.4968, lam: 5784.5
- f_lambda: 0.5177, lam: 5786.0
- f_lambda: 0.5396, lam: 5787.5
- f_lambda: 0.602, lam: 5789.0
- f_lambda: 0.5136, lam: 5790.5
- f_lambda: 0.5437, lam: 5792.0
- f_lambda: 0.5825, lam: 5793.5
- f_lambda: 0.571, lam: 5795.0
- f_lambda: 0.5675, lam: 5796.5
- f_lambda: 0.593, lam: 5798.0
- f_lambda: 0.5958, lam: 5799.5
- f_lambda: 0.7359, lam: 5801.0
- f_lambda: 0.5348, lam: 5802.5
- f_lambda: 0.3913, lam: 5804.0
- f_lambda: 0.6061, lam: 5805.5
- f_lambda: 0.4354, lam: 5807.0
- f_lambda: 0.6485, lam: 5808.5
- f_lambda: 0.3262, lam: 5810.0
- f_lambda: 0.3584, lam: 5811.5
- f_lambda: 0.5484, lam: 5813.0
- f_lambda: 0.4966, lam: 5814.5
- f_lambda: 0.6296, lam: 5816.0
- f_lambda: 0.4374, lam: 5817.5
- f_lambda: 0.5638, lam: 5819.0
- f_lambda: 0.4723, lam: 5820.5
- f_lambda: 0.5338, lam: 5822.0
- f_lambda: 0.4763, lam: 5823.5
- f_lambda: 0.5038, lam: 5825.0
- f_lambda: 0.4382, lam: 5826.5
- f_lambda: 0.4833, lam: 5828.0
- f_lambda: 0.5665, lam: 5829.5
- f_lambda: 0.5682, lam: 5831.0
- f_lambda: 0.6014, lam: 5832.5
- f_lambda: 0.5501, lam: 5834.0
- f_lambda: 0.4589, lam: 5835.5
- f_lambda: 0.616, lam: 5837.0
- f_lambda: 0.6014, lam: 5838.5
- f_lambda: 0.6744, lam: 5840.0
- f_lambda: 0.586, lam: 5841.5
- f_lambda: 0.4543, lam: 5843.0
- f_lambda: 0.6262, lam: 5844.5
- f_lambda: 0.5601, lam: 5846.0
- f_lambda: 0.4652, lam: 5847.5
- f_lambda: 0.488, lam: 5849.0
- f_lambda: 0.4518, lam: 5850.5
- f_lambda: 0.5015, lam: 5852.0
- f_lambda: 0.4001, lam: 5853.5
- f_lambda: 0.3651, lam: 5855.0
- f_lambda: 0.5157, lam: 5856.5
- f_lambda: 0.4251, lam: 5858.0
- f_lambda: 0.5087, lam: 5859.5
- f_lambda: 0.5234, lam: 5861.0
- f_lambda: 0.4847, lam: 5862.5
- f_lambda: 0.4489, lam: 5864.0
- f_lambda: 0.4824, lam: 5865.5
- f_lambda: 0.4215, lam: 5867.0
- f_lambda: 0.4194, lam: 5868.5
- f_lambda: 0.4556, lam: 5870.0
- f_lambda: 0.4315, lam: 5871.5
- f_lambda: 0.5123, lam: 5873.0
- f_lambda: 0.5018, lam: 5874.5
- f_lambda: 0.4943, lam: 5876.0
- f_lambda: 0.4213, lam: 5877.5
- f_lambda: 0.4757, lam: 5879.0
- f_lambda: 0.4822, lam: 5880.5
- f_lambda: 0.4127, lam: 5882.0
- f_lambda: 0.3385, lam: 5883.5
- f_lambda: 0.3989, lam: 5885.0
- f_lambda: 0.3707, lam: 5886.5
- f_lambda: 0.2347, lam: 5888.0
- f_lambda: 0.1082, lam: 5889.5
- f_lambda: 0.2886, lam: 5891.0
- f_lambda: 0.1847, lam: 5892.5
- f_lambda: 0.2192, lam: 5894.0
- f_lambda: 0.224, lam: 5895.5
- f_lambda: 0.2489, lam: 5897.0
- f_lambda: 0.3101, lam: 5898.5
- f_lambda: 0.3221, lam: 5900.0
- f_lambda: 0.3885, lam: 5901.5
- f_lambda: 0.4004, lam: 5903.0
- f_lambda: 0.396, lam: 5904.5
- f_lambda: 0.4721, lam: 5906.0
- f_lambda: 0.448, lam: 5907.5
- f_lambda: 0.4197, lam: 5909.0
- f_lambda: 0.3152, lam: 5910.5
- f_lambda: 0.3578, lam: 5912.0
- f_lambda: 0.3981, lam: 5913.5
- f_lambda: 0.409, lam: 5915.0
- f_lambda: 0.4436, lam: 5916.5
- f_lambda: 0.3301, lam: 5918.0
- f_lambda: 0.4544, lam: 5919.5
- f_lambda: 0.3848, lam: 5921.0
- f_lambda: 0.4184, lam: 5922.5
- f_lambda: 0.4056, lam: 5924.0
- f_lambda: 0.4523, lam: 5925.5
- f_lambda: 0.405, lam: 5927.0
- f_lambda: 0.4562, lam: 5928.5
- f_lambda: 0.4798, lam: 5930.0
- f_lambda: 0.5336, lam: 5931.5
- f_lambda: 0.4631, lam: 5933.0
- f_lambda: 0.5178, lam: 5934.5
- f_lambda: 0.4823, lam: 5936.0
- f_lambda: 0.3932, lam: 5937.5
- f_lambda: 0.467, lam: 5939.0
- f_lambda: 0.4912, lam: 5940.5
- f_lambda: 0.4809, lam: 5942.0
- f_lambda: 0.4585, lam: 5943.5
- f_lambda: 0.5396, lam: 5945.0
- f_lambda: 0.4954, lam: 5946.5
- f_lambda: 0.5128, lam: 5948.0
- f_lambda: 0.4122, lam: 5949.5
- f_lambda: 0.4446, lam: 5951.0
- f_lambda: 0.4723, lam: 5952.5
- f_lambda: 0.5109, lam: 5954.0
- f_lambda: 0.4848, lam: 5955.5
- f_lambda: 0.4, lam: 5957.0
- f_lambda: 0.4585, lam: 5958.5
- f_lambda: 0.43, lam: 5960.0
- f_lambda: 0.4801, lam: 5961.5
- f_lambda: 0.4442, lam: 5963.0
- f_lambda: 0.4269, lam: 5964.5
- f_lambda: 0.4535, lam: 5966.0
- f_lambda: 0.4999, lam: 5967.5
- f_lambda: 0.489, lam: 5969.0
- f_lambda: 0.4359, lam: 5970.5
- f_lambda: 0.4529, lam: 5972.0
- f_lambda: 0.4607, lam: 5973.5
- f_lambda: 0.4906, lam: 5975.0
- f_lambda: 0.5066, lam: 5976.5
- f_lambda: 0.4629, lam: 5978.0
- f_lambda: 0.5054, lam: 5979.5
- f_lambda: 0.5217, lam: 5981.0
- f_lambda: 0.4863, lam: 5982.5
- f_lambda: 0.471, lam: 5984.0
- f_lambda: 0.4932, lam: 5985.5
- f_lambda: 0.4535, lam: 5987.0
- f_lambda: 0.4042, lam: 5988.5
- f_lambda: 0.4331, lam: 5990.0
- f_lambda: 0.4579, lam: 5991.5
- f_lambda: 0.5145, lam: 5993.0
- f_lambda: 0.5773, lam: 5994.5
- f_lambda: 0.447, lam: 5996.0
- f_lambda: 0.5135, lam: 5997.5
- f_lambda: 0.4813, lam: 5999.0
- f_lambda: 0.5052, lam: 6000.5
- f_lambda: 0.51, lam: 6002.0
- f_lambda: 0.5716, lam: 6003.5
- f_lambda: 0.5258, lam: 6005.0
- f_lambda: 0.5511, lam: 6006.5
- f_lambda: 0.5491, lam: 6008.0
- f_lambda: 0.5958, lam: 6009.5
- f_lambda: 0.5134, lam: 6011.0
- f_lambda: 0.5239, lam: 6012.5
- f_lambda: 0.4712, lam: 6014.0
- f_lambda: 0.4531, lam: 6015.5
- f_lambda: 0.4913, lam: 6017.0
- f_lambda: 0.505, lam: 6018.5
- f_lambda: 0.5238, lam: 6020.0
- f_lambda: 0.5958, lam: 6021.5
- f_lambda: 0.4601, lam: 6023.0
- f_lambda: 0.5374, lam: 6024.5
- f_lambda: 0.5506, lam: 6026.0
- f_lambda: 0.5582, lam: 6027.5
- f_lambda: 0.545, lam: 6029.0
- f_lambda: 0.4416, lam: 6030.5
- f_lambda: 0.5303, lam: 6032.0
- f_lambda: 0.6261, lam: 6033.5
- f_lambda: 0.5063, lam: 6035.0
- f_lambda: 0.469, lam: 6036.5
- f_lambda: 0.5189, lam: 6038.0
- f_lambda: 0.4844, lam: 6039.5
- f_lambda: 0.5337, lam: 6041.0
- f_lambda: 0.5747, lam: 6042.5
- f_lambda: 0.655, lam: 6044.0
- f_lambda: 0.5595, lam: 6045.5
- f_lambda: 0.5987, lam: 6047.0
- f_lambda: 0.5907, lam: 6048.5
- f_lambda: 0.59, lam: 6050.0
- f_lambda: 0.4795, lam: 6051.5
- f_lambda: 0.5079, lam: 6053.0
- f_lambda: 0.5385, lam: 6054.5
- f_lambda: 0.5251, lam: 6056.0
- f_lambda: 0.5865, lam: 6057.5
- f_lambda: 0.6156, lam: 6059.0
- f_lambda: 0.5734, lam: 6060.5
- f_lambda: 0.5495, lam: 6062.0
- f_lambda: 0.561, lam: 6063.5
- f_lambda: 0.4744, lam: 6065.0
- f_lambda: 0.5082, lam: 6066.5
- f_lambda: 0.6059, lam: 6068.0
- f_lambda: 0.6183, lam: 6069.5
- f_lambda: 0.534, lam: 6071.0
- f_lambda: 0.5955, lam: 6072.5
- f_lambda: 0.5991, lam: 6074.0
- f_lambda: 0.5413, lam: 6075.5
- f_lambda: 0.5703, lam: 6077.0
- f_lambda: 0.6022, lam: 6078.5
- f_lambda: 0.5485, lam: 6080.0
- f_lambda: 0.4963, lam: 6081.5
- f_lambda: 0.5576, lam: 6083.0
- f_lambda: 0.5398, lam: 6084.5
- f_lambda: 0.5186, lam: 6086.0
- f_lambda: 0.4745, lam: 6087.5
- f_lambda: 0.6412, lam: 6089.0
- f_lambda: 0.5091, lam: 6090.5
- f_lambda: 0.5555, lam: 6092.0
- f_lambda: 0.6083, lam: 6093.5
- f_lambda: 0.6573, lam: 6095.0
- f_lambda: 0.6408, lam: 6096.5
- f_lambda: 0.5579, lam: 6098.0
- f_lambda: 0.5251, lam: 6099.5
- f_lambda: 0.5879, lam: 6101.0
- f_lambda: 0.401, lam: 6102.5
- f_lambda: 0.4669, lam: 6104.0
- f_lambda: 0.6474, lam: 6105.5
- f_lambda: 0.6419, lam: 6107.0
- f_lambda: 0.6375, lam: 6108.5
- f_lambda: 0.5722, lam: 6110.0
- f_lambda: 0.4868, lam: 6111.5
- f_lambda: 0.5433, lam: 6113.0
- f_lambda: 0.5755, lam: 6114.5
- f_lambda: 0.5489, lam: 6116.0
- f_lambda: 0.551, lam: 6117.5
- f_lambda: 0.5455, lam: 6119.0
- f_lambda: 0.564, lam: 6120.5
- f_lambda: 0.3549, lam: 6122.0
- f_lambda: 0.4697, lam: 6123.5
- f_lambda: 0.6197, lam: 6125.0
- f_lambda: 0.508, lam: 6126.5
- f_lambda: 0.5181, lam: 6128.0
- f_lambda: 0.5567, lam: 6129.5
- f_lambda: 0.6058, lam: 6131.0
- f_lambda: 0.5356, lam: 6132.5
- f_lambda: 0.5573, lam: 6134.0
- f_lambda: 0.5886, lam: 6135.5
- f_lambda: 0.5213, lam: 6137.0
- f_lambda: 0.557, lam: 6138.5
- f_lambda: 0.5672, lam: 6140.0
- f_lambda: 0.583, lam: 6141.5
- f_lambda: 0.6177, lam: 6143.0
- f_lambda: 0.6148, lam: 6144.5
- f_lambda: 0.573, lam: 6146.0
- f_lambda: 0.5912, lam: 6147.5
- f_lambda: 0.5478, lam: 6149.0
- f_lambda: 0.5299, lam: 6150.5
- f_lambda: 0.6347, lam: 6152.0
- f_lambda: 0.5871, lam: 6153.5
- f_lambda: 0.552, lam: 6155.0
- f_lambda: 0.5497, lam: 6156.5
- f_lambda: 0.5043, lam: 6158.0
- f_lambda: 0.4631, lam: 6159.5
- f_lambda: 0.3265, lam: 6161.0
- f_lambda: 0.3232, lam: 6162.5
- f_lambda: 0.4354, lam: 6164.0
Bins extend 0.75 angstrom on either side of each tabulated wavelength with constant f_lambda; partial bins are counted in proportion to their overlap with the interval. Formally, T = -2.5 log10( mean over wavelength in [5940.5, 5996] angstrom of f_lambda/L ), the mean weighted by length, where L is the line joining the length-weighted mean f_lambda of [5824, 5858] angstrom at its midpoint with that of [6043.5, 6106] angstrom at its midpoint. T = 0.15 mag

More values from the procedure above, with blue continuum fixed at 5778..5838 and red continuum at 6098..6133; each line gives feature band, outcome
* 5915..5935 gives 0.21 mag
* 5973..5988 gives 0.11 mag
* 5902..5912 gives 0.30 mag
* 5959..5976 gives 0.16 mag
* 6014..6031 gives 0.05 mag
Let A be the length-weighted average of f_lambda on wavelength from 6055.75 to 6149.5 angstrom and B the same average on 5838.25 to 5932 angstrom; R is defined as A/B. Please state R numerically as 1.33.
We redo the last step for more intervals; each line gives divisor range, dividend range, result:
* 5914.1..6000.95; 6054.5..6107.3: 1.21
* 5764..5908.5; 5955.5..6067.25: 1.08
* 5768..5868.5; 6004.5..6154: 1.06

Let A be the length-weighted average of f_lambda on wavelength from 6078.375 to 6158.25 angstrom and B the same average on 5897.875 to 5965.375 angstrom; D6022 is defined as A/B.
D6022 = 1.27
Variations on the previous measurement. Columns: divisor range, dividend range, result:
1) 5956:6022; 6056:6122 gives 1.14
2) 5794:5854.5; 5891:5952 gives 0.78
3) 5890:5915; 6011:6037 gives 1.54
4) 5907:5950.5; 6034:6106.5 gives 1.25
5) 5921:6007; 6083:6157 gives 1.18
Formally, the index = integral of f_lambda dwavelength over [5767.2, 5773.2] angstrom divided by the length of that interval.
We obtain 0.54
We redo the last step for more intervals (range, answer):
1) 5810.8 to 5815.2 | 0.469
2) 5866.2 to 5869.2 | 0.422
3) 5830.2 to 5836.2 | 0.546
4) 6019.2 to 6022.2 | 0.558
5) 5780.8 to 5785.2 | 0.51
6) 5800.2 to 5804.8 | 0.555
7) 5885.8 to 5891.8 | 0.249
